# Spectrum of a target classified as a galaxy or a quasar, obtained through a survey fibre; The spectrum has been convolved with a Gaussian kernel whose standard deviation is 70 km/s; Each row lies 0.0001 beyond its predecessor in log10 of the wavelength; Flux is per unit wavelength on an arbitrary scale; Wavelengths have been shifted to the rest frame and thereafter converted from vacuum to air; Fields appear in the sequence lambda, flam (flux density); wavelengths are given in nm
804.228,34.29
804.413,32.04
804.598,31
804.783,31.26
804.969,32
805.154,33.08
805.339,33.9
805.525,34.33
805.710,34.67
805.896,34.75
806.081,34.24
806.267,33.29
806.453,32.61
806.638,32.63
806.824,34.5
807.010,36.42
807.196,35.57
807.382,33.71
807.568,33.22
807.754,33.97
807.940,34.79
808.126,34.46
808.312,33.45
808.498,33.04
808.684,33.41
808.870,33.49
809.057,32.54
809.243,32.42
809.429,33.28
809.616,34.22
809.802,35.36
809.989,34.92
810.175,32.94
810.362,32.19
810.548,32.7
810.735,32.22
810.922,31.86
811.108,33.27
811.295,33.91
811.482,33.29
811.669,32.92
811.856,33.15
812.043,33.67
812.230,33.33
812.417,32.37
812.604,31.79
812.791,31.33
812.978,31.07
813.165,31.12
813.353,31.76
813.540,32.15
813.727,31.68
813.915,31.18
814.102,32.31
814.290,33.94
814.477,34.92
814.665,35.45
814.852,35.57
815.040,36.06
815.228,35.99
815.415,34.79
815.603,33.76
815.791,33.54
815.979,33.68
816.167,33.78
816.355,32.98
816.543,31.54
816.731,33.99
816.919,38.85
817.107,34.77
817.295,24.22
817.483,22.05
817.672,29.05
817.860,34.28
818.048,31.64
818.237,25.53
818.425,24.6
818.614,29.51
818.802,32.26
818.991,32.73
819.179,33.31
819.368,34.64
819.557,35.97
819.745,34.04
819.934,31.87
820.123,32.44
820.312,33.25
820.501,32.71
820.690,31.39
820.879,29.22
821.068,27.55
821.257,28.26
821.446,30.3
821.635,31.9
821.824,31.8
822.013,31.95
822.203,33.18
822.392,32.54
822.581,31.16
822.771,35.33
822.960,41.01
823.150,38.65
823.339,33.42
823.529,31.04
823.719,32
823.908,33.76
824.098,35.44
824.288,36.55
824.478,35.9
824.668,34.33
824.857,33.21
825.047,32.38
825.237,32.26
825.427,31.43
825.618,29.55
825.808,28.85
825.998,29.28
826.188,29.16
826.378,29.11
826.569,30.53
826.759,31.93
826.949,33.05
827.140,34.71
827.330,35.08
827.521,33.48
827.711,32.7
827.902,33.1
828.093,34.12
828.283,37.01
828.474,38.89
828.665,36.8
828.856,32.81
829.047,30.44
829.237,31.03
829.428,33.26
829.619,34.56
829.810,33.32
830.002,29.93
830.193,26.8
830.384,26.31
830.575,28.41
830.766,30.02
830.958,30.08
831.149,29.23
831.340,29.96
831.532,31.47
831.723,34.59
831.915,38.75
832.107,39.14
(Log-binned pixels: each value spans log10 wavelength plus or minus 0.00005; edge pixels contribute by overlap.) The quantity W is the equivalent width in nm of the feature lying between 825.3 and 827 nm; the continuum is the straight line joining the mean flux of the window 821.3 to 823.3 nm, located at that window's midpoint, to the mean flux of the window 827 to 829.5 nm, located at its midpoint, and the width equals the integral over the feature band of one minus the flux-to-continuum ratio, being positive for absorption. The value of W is 0.18 nm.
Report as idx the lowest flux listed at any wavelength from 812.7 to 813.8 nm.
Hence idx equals 31.07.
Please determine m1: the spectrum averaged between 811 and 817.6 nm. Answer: 32.8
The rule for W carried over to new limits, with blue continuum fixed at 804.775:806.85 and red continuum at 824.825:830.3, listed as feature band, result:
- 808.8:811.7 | 0.00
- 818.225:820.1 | 0.06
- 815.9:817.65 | 0.07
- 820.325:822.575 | 0.11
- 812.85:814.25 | 0.06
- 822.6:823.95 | -0.09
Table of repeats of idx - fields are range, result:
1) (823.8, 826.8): 28.85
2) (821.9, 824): 31.04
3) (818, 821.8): 24.6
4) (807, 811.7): 31.86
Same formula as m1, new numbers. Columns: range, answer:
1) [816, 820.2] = 31.6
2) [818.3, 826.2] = 32.4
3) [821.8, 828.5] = 33.2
